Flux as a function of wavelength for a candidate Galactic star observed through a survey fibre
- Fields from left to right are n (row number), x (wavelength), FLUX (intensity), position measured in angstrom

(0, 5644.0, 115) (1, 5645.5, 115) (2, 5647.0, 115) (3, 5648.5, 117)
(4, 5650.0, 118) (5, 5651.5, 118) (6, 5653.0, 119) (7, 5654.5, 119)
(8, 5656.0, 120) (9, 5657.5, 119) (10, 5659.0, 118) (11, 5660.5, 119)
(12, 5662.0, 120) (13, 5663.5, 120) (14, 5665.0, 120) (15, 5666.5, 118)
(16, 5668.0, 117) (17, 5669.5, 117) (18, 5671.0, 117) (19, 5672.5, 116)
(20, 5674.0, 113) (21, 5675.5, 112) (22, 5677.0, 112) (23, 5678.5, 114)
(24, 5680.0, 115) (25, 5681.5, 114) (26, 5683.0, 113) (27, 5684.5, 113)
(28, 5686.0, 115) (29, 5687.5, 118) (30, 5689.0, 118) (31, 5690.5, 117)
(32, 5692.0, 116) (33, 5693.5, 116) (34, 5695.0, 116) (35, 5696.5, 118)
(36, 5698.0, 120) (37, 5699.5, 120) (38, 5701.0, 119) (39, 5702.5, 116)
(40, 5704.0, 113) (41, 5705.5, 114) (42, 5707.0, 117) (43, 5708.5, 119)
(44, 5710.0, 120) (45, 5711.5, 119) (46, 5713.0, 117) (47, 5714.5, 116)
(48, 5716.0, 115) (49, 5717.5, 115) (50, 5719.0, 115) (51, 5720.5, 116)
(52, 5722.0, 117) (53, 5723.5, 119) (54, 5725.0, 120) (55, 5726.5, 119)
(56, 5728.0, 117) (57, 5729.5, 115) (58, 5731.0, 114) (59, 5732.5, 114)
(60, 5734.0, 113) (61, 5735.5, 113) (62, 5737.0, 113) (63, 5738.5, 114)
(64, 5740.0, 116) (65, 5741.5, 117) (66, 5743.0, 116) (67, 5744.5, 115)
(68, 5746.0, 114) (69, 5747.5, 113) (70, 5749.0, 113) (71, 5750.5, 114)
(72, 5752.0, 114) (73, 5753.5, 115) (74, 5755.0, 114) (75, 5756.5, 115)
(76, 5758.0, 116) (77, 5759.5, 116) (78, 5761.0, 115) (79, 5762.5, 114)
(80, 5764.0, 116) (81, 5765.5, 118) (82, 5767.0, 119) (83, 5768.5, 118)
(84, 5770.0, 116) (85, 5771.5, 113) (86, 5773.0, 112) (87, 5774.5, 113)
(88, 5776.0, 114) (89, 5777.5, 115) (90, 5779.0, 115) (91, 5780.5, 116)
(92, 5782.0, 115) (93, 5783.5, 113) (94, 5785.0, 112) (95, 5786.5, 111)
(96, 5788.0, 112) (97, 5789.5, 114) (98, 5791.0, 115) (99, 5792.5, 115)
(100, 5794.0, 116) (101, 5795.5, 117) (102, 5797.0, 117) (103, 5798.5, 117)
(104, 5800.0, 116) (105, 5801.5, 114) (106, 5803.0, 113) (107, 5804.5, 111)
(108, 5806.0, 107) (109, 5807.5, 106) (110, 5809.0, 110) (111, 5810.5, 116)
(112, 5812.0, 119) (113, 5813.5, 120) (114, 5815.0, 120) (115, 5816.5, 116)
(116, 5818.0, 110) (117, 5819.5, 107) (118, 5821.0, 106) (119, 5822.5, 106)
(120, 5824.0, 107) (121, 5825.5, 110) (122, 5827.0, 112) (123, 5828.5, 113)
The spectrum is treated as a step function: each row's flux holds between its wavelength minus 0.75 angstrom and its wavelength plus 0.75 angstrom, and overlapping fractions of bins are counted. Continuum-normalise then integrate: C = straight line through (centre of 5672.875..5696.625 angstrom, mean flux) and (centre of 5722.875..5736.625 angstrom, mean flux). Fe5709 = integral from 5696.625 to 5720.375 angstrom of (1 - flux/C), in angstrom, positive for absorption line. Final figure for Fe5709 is -0.3 angstrom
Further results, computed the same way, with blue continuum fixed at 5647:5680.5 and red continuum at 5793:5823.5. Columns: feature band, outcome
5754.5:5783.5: -0.2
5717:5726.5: -0.1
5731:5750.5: 0.1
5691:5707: -0.1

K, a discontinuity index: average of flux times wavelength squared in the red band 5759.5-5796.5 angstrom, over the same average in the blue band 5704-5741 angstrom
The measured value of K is 1.0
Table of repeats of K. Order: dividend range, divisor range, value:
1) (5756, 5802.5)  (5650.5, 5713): 1.02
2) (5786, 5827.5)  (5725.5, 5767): 1.00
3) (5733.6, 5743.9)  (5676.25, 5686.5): 1.03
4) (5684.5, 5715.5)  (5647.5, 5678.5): 1.01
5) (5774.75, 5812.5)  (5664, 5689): 1.03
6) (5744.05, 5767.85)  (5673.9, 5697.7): 1.02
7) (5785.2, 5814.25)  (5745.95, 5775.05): 1.01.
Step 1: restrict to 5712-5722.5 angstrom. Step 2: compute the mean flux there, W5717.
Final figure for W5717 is 116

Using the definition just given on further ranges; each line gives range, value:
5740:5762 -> 115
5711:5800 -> 115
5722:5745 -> 116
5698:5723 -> 117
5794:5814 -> 114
